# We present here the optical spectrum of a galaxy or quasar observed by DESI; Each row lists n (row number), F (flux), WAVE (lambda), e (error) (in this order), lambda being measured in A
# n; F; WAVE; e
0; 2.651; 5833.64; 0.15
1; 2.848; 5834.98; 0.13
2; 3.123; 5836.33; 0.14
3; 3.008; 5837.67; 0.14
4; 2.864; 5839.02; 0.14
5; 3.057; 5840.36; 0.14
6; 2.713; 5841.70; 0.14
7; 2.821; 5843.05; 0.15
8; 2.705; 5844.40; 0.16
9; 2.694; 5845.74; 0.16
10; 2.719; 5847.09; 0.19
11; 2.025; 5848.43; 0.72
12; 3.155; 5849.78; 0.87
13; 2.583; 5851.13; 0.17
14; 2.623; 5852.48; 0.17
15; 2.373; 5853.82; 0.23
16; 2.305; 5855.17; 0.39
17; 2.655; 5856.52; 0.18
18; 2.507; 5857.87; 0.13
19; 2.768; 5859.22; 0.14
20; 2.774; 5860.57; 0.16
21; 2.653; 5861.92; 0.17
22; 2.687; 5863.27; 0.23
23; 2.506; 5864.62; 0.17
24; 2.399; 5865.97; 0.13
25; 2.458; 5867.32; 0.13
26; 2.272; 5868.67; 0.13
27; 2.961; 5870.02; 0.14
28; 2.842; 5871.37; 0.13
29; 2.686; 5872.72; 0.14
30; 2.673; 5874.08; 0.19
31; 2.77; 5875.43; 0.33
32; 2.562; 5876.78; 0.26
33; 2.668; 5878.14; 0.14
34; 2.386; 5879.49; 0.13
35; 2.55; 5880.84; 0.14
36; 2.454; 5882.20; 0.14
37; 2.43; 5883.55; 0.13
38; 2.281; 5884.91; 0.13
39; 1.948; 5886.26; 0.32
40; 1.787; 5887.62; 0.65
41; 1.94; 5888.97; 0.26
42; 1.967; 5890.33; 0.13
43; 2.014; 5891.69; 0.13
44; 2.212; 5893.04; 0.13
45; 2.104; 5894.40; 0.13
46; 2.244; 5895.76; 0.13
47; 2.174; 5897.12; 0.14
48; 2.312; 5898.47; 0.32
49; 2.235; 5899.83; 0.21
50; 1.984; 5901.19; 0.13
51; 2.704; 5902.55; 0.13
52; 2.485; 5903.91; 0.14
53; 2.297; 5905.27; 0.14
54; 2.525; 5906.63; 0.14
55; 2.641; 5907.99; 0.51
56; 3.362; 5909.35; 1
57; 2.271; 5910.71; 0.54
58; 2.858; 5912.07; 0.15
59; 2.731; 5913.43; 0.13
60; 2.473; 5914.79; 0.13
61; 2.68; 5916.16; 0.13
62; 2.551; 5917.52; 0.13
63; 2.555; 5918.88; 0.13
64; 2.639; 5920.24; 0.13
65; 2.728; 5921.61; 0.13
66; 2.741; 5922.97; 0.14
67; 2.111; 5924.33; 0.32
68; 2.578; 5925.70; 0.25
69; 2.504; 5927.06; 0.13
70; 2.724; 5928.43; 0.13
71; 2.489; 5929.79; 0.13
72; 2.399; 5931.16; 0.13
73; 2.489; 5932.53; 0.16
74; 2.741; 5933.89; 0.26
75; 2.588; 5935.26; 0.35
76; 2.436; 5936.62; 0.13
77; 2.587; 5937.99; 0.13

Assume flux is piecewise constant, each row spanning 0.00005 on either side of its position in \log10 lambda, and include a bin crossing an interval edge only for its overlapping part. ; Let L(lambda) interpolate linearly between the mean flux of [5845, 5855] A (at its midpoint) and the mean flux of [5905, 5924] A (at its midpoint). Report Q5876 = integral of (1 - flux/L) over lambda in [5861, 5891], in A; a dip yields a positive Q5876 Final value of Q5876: 1.8 A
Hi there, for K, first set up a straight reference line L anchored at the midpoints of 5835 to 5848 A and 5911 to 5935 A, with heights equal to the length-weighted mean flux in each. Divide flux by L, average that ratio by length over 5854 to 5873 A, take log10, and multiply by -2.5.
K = 0.07 mag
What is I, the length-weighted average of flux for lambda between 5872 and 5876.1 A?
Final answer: 2.71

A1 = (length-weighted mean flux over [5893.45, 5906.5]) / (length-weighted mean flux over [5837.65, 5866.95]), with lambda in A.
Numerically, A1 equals 0.9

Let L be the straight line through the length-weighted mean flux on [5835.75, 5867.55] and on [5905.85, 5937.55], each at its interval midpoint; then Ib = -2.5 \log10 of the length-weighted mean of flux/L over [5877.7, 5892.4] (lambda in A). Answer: 0.19 mag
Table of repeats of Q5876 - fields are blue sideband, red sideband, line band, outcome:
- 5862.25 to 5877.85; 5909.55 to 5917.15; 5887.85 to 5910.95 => 2.9 A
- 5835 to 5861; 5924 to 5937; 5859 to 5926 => 3.5 A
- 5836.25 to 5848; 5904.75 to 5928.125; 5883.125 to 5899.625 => 3.5 A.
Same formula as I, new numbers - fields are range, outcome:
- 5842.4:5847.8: 2.73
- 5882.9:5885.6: 2.35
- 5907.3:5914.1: 2.77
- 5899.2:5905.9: 2.34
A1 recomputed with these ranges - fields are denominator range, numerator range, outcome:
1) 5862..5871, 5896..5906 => 0.90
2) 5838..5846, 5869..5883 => 0.94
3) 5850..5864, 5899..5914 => 0.98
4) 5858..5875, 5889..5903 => 0.82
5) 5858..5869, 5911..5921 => 1.02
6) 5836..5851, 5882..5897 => 0.76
